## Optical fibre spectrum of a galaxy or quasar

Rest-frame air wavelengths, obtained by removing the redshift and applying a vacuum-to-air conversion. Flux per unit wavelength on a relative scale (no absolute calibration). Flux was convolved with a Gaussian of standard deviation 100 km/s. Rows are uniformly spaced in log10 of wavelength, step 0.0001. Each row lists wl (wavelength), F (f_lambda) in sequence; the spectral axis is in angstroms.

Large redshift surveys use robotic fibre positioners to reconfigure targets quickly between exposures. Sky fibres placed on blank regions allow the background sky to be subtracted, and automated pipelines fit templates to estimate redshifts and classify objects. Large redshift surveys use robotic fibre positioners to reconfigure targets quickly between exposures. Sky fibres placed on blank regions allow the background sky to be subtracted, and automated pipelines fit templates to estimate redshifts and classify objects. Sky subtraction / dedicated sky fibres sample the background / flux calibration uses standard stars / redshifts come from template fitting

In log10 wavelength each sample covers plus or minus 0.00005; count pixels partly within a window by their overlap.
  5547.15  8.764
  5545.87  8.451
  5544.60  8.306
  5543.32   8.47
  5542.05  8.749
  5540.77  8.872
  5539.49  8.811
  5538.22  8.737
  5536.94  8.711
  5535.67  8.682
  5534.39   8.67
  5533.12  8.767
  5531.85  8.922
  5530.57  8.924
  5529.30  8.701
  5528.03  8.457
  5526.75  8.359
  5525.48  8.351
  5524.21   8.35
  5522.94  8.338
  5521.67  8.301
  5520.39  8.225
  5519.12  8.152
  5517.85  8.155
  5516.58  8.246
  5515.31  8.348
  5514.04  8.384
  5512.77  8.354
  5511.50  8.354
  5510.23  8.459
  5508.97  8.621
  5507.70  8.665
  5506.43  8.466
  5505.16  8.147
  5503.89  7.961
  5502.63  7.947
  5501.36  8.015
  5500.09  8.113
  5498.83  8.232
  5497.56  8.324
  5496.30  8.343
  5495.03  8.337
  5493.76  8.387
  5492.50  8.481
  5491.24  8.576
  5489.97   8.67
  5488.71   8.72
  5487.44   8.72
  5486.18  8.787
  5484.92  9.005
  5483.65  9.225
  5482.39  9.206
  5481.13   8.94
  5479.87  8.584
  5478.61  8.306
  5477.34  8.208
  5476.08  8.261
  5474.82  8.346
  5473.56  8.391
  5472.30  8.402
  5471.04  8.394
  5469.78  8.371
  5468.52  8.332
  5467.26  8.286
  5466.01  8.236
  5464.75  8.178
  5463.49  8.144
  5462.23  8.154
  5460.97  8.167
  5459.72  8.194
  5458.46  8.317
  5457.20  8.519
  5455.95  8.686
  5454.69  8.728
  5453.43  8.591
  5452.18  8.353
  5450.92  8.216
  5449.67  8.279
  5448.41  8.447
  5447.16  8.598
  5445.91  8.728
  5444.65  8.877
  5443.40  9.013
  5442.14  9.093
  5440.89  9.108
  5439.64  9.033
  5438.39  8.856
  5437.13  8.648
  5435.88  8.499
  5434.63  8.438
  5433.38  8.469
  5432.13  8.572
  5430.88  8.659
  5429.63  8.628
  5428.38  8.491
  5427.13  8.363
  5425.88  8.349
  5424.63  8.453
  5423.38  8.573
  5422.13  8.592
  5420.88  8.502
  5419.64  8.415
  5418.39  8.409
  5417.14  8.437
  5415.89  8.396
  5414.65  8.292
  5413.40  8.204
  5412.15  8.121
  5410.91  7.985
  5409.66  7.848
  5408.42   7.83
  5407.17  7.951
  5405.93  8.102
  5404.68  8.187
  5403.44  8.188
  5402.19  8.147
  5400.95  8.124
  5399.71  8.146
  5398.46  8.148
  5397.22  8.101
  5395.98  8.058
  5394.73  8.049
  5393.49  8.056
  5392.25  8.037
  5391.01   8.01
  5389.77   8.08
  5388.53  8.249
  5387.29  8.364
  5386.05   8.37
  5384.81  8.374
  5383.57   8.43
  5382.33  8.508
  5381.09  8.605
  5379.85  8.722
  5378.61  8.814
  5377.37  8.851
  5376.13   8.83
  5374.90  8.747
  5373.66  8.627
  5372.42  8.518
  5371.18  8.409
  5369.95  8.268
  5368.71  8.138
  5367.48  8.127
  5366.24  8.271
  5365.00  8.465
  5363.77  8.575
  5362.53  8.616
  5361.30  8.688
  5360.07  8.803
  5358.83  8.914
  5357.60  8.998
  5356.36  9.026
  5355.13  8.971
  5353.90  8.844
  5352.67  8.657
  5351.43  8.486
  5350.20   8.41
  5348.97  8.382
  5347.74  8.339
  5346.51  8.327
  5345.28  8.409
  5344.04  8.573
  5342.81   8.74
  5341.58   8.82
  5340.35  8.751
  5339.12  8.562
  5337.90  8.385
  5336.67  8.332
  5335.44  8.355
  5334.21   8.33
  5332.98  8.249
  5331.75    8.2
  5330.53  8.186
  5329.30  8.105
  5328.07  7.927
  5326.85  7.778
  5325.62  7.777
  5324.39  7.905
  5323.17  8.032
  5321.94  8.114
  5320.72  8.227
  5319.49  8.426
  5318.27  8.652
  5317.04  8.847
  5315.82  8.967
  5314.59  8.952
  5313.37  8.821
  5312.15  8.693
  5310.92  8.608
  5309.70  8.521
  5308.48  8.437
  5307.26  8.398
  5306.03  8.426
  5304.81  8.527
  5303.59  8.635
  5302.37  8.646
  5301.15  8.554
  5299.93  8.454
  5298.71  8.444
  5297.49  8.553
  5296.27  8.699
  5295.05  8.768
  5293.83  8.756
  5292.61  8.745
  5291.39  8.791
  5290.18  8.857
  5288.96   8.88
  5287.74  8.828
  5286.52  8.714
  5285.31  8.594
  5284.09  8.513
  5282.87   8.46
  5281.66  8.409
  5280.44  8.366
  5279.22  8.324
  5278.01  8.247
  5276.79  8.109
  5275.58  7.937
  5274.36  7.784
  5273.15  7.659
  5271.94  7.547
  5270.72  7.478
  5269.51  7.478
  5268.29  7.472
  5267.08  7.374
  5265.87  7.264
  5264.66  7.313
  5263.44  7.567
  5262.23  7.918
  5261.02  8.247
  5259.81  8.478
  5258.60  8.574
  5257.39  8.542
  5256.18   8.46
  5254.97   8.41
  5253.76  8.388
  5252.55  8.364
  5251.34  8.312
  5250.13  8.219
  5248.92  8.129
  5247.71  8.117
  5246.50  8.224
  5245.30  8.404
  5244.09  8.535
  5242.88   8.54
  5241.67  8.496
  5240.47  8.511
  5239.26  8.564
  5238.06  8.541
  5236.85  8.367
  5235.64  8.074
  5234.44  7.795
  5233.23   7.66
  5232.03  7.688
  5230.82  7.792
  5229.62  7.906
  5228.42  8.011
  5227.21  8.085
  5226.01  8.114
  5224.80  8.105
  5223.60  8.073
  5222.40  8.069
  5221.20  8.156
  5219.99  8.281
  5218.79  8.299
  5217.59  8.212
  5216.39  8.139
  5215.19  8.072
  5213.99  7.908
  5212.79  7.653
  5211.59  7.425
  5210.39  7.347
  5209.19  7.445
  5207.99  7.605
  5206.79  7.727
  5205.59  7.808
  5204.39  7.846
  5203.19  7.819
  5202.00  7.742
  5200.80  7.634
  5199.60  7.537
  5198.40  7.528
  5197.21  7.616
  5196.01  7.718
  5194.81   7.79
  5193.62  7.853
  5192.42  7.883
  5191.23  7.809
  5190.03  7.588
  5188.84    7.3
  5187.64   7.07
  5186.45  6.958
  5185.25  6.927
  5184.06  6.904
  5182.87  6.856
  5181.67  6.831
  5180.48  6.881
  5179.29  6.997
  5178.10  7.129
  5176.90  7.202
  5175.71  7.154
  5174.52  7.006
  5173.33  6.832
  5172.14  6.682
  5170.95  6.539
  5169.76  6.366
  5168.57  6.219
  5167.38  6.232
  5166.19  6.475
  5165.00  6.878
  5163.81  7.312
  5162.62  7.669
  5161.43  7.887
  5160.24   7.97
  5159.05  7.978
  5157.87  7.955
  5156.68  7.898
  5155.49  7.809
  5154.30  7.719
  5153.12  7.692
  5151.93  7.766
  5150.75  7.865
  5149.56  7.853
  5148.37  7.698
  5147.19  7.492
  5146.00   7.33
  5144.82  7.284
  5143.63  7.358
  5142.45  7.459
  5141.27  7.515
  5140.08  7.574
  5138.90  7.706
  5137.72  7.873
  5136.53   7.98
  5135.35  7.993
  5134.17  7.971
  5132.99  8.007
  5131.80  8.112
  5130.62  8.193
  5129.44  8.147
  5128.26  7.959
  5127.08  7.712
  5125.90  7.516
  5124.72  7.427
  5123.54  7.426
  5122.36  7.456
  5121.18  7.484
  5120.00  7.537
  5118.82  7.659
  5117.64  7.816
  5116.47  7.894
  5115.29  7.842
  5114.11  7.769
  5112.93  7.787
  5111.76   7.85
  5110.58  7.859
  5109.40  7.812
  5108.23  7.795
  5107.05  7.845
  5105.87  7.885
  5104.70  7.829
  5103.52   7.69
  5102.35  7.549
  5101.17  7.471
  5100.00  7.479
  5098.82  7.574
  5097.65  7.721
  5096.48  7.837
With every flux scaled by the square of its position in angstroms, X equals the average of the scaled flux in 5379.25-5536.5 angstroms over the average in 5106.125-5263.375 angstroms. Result 1.2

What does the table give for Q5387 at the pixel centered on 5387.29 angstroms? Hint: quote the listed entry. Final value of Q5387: 8.364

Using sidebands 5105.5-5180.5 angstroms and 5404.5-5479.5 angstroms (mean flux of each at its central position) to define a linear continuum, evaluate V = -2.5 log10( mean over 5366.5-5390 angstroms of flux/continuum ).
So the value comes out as -0.03 mag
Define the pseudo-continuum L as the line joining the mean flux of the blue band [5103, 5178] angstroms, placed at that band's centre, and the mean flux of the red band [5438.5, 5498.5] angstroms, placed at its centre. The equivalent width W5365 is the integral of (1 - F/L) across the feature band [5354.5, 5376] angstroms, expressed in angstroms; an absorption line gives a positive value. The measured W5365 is -1.0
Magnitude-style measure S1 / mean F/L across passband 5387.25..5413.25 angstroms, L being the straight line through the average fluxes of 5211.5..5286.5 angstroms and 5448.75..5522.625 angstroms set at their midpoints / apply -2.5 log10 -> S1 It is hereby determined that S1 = 0.03 mag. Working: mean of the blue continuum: 8.1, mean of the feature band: 8.08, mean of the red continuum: 8.4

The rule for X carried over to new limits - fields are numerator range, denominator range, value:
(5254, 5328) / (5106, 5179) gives 1.17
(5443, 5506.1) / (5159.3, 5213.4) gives 1.29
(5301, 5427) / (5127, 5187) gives 1.23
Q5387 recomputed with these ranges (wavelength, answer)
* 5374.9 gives 8.747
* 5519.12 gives 8.152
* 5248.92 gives 8.129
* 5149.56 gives 7.853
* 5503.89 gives 7.961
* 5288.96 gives 8.88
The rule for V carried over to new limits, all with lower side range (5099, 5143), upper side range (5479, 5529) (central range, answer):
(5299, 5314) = -0.06 mag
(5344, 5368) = -0.05 mag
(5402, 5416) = 0.02 mag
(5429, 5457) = -0.04 mag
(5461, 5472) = 0.02 mag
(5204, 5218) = 0.02 mag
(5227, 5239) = -0.01 mag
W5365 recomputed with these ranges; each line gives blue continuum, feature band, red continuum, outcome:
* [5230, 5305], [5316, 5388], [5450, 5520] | -1.33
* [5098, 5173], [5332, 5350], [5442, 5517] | -0.79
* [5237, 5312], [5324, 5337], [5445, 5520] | 0.38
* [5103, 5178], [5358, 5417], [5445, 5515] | -0.97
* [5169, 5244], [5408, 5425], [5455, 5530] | -0.18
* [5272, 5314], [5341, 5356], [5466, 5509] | -0.18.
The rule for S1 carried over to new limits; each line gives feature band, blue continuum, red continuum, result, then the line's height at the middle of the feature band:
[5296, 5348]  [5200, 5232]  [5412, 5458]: -0.029 mag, 8.21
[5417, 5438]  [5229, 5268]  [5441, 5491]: -0.005 mag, 8.47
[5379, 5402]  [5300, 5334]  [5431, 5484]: 0.028 mag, 8.47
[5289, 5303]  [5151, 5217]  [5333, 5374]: -0.067 mag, 8.15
